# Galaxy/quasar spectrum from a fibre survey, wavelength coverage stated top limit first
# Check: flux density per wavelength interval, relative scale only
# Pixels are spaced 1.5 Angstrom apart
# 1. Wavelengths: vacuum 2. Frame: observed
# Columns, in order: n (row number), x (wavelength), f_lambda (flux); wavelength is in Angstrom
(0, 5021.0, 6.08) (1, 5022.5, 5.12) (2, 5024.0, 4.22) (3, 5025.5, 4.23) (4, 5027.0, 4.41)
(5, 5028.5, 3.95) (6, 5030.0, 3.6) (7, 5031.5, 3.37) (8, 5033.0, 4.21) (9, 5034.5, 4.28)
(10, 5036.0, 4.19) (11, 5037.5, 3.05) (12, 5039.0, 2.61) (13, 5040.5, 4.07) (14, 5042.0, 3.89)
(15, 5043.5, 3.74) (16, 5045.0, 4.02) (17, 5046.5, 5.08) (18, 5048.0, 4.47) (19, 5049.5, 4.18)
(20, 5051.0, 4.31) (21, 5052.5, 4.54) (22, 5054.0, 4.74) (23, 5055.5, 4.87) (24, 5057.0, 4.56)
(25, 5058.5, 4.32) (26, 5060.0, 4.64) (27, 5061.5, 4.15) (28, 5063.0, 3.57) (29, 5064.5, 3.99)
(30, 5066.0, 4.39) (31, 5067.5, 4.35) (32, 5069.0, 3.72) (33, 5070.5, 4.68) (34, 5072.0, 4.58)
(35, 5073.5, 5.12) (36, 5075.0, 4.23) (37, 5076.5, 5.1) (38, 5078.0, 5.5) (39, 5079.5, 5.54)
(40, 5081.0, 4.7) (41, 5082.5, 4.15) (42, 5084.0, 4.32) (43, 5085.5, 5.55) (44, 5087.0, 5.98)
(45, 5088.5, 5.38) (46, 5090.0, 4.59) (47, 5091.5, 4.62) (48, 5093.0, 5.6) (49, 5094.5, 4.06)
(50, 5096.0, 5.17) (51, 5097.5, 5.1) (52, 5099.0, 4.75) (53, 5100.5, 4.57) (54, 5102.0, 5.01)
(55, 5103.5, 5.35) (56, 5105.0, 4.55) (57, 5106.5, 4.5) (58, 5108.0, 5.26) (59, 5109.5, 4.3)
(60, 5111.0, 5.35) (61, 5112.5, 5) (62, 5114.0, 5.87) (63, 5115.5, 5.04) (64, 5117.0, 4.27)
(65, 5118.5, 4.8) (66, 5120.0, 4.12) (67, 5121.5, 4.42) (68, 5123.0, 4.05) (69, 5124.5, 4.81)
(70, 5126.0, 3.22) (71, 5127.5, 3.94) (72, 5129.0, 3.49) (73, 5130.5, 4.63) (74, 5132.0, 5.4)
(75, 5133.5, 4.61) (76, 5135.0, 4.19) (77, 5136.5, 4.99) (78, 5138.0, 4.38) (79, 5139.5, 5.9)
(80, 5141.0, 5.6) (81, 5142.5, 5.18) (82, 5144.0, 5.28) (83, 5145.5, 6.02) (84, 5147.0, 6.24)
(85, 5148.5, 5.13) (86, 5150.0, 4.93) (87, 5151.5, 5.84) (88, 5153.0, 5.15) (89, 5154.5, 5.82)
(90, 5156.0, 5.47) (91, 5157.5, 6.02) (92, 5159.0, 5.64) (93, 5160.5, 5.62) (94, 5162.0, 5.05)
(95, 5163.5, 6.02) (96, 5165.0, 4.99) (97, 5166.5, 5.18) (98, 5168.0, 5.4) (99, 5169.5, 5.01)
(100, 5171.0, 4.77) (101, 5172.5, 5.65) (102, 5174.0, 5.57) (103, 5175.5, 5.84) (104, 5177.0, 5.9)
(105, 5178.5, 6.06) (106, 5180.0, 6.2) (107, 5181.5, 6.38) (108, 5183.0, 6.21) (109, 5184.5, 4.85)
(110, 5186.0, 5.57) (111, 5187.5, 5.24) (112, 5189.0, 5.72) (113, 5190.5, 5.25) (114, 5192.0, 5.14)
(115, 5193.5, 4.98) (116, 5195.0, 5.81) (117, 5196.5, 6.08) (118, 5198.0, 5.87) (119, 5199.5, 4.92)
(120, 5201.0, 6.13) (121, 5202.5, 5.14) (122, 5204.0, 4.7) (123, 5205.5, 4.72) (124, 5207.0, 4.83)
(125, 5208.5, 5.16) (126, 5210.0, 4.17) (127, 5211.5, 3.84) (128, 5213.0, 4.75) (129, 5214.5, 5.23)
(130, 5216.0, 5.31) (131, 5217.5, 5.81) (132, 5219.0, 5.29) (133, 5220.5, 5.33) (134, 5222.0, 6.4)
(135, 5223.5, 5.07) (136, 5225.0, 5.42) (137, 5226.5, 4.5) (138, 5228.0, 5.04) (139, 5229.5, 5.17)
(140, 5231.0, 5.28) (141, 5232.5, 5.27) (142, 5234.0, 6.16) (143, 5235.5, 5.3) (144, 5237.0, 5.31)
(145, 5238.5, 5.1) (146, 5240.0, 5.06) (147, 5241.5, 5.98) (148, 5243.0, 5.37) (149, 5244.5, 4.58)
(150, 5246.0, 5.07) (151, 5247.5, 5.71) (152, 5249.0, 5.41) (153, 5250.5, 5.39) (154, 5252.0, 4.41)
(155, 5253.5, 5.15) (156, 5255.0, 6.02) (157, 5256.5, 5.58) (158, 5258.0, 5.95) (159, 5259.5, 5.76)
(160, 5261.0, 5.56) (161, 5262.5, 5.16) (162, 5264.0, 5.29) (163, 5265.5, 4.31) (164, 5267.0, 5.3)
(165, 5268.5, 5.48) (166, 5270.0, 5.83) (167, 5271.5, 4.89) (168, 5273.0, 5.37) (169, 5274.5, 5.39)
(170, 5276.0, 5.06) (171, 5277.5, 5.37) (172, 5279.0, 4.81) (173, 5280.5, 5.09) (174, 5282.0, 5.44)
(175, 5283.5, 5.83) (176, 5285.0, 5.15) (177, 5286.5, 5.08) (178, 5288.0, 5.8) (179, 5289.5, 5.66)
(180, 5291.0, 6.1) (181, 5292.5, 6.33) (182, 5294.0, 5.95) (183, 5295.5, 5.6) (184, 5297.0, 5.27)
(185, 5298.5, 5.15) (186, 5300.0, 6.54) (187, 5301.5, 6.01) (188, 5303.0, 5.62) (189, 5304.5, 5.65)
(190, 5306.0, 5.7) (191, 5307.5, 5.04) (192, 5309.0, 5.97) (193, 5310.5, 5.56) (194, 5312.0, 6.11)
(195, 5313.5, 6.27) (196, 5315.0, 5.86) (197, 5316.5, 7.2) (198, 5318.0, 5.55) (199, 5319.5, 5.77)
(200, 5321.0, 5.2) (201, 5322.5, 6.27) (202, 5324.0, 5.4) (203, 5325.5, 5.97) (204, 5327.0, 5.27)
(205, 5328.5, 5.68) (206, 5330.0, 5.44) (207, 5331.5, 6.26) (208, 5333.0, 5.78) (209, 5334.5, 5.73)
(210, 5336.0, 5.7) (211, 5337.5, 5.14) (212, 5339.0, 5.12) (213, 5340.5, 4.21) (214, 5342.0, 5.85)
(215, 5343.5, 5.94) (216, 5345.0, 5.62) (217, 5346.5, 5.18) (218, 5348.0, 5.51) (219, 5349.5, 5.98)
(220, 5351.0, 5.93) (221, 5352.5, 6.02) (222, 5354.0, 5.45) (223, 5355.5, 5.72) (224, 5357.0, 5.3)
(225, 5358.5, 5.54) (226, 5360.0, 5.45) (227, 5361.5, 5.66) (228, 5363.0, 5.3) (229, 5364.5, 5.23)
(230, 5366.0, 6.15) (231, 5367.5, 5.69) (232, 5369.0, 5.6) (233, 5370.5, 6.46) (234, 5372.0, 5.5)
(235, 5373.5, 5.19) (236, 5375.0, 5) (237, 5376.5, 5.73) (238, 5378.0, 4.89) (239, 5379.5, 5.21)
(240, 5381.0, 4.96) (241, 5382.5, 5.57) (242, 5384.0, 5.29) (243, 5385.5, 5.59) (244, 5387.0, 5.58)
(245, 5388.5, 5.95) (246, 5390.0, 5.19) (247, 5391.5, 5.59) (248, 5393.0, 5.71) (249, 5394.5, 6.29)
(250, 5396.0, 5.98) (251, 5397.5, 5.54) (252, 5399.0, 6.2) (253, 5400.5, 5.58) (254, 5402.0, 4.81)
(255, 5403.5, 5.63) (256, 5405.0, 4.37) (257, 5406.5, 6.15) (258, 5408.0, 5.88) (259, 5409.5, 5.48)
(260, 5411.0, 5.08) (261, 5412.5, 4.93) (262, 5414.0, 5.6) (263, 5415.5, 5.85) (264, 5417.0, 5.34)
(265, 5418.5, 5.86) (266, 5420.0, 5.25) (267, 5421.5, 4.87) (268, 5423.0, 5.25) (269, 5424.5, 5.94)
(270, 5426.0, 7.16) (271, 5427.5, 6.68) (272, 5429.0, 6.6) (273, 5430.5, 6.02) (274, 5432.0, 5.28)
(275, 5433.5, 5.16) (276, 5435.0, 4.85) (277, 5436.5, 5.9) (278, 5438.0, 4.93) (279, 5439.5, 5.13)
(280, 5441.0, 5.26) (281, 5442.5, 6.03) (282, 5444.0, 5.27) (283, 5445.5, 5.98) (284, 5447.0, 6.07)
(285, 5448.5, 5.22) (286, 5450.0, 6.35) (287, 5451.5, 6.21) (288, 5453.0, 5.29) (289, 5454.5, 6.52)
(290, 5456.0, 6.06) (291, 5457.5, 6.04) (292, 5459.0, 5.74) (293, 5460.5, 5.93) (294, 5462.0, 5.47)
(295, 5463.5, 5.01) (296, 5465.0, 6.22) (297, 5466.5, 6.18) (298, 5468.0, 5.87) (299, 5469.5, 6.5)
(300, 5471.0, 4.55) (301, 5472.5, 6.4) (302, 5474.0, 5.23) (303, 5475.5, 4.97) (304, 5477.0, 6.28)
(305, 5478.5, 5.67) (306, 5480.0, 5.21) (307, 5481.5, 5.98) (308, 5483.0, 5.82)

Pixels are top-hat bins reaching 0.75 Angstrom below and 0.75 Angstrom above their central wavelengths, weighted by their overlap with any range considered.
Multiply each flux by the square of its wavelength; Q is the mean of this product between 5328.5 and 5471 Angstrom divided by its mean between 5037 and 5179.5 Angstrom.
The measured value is 1.3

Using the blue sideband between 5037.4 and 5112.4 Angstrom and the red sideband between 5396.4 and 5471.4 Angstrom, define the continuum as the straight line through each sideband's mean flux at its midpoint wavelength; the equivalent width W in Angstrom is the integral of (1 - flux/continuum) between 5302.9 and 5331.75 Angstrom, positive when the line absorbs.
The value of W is -2.5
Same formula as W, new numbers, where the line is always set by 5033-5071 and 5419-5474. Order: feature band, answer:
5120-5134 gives 0.63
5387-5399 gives -0.50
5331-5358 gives -1.17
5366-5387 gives 0.00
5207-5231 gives -1.27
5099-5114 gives -1.80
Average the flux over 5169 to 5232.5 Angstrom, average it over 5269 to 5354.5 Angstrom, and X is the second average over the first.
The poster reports 1.05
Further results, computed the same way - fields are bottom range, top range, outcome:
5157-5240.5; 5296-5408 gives 1.05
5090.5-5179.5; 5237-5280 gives 1.05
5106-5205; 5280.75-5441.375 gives 1.08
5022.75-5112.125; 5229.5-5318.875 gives 1.22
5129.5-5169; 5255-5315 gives 1.04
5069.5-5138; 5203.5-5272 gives 1.10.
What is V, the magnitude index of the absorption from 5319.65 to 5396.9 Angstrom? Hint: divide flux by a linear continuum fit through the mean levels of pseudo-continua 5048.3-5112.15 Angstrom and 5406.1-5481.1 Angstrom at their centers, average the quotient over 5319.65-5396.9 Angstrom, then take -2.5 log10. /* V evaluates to -0.02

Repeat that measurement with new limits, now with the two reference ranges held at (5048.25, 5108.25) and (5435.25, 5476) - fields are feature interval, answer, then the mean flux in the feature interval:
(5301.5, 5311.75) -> -0.07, 5.65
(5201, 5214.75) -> 0.06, 4.78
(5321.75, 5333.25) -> -0.08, 5.76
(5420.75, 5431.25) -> -0.08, 6.07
